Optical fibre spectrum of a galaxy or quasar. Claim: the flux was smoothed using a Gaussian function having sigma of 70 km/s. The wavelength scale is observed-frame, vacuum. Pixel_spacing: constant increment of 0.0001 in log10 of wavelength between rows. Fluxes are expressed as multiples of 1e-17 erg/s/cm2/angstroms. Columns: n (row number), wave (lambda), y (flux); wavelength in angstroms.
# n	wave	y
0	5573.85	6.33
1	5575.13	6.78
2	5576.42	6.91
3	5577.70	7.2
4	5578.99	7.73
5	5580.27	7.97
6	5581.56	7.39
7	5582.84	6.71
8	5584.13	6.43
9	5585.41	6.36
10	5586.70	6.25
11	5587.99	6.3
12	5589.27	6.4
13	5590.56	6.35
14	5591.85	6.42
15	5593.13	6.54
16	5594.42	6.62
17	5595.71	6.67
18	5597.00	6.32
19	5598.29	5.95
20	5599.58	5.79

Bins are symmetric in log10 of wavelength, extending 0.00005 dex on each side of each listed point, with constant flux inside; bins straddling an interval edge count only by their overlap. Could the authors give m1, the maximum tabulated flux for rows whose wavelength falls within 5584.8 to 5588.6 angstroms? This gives 6.36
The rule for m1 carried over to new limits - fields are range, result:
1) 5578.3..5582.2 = 7.97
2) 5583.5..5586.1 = 6.43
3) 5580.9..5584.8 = 7.39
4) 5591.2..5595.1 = 6.62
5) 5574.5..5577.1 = 6.91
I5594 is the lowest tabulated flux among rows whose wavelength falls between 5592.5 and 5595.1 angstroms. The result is 6.54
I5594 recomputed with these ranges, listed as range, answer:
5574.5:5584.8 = 6.43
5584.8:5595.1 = 6.25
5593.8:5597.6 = 6.32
